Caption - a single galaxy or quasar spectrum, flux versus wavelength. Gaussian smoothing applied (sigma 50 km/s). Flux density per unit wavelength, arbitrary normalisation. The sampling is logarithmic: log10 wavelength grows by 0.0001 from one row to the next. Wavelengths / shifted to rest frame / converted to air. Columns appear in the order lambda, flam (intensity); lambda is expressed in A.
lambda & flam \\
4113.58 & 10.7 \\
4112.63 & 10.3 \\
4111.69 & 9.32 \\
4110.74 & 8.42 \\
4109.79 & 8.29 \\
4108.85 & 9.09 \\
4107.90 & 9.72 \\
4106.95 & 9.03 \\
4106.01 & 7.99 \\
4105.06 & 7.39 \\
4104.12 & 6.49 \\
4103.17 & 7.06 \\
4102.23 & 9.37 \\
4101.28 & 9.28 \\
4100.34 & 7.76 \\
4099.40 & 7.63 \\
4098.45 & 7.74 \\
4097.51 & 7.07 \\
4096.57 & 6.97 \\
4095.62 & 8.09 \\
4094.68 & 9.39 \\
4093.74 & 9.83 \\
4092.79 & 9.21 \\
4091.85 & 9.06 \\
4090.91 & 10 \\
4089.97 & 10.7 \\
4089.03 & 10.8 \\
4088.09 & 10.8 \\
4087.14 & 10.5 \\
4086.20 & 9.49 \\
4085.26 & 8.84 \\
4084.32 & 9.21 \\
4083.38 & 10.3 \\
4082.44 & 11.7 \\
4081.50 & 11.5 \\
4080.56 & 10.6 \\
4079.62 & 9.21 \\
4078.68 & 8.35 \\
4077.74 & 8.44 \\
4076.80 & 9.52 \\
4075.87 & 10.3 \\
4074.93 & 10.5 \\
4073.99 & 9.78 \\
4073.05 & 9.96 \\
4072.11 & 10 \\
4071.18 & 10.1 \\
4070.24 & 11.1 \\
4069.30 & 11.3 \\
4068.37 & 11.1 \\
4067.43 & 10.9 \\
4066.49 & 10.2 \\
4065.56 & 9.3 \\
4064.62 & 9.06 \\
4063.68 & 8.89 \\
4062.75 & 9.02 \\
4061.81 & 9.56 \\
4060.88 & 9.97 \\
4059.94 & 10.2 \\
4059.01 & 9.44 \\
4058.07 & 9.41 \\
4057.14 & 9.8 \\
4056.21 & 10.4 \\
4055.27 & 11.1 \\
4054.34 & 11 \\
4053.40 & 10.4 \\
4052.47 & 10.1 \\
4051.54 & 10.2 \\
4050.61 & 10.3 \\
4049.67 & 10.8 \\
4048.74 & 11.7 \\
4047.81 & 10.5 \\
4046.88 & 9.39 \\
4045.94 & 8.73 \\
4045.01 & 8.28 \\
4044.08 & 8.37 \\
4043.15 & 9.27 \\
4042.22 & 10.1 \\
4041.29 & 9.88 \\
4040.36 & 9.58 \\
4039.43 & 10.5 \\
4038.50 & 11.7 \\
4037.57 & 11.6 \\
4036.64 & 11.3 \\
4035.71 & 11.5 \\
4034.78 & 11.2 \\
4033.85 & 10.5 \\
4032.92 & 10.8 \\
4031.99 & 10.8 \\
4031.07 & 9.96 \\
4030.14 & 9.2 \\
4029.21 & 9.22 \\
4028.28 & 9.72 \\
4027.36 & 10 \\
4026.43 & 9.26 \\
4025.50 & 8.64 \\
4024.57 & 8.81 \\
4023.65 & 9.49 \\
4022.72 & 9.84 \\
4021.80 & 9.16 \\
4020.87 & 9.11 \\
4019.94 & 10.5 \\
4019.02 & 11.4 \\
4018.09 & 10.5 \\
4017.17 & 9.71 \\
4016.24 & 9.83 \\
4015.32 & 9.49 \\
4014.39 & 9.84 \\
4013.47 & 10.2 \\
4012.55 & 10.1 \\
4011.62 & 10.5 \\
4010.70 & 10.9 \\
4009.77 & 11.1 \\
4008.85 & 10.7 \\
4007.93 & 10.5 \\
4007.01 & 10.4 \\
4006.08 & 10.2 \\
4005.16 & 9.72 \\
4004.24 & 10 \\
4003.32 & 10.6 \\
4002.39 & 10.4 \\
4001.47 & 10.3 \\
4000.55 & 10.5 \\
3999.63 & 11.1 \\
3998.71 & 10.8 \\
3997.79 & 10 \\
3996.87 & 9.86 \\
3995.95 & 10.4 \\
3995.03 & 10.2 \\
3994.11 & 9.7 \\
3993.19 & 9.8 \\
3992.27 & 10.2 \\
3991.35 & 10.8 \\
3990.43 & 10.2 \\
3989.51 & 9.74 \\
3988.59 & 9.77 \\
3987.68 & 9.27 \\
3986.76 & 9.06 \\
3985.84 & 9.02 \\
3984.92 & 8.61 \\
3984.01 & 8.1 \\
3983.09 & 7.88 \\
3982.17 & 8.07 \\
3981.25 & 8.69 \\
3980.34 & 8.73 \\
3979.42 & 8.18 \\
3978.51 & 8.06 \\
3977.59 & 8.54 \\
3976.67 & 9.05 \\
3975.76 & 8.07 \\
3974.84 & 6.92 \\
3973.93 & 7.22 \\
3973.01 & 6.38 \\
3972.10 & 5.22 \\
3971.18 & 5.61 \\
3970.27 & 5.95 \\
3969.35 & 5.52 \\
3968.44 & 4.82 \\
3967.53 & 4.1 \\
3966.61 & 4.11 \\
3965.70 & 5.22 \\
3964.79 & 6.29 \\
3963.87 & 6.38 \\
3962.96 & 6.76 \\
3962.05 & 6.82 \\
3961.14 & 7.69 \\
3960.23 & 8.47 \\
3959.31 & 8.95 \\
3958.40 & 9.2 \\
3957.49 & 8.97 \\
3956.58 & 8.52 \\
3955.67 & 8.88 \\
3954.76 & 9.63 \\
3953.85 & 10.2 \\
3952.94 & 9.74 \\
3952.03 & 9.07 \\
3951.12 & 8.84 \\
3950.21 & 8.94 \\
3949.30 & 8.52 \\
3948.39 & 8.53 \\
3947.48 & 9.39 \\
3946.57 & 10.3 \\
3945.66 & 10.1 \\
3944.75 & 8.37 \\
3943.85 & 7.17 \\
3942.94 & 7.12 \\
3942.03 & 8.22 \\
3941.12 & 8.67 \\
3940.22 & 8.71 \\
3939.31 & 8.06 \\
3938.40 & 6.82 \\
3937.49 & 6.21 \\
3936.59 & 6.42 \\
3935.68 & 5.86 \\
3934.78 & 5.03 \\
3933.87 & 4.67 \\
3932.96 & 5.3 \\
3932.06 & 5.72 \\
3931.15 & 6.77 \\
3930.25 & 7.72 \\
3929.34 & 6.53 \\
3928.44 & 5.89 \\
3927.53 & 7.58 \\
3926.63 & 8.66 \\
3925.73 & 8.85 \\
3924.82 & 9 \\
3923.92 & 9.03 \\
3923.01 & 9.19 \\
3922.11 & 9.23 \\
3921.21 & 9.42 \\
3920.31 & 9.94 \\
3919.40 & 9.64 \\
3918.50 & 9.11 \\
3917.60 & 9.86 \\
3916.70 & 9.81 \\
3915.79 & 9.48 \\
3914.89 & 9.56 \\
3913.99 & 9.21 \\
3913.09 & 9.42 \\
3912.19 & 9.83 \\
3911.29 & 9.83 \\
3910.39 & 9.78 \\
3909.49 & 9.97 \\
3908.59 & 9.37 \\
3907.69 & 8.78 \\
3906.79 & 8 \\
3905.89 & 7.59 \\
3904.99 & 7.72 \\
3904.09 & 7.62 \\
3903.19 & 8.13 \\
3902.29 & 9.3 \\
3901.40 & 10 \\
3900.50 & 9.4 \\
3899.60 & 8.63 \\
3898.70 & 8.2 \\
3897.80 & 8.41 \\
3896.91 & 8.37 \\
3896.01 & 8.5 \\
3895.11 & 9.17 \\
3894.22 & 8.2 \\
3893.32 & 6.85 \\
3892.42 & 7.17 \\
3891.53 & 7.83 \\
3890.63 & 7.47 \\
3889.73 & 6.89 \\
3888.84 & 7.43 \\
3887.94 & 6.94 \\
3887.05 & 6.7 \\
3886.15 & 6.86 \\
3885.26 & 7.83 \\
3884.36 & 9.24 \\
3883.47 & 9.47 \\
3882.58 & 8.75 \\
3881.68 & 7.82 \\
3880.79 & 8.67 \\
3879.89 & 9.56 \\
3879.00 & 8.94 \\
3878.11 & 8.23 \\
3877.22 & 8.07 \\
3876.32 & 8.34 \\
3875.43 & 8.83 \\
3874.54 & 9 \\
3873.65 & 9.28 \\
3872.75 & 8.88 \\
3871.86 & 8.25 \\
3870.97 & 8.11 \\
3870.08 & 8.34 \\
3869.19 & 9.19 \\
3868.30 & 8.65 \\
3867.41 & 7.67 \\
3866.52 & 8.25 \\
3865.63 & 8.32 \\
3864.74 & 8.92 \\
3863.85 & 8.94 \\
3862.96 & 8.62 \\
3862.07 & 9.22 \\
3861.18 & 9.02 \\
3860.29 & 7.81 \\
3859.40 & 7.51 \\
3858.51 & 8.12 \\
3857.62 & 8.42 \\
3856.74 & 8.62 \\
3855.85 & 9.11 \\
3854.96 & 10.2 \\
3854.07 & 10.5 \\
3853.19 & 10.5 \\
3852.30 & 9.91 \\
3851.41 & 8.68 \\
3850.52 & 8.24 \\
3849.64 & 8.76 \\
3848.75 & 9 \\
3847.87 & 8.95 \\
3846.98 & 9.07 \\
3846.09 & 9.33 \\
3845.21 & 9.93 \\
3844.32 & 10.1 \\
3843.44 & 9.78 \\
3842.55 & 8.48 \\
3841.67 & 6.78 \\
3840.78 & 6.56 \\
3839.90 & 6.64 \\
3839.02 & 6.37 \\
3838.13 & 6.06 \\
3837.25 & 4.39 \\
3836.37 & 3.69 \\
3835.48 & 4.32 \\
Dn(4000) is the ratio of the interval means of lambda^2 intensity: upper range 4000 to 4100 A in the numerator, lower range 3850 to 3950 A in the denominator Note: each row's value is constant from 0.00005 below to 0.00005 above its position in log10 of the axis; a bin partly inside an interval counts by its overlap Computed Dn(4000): 1.28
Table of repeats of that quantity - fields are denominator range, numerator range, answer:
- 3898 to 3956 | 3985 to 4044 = 1.25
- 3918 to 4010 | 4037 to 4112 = 1.21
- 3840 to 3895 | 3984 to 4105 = 1.27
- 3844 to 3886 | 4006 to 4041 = 1.25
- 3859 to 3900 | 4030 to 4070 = 1.34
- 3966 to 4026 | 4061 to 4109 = 1.08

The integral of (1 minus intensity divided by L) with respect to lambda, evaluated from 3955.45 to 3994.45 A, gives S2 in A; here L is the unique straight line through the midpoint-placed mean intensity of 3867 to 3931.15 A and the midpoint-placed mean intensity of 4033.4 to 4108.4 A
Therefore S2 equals 5.3 A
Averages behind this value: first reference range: 8.54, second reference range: 9.71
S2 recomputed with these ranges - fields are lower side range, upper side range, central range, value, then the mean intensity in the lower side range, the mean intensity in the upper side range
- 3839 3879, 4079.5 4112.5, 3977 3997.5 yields -0.7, 8.68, 9.09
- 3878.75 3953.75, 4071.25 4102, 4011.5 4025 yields -1.3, 8.31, 9.46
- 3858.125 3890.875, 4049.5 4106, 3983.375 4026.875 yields -3.9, 8.33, 9.59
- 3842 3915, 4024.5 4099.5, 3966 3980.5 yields 4.2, 8.66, 9.89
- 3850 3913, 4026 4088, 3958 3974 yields 5.1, 8.56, 10.1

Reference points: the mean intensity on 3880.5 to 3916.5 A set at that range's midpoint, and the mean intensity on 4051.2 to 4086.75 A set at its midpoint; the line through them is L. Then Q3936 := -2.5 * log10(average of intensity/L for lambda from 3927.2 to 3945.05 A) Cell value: 0.28 mag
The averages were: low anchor 8.47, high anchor 10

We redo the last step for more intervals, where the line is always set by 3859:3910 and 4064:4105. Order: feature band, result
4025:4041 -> -0.12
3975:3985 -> 0.07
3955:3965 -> 0.10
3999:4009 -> -0.15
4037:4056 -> -0.10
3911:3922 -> -0.12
